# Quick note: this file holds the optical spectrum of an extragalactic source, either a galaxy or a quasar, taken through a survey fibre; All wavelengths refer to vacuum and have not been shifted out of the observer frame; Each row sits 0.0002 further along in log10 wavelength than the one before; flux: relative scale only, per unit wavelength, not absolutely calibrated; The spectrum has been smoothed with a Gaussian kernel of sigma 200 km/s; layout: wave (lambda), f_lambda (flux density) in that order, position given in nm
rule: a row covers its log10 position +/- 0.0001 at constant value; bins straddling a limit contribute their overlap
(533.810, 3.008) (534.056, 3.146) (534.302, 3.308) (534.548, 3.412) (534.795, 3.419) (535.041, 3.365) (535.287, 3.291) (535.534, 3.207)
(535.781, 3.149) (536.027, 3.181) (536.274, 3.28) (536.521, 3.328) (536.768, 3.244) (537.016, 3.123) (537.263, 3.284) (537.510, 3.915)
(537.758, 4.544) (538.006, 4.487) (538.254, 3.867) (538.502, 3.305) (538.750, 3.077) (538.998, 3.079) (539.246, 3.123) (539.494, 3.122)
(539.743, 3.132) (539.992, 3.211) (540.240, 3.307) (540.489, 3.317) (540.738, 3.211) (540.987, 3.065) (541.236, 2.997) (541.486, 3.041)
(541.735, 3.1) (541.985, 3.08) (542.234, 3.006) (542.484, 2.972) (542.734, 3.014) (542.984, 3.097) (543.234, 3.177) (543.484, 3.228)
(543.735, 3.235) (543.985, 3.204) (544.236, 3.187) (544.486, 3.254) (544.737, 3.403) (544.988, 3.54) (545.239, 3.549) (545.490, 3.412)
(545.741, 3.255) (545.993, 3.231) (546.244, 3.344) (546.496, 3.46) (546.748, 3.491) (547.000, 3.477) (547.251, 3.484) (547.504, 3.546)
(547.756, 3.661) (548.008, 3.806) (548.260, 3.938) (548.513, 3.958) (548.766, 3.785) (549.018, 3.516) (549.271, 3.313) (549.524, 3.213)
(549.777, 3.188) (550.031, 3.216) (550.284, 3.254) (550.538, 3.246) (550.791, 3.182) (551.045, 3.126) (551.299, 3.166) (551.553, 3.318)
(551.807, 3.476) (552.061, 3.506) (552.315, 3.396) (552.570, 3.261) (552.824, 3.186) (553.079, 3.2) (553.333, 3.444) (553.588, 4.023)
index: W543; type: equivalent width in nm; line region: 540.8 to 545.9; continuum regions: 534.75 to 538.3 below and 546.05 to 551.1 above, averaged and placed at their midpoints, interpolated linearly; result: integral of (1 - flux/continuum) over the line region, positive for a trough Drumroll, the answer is 0.424 nm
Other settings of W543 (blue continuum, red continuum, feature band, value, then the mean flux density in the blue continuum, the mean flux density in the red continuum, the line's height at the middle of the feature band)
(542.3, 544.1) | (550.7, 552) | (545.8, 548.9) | -0.379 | 3.13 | 3.27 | 3.2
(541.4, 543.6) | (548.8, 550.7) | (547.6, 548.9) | -0.226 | 3.08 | 3.3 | 3.26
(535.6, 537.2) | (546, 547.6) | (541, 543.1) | 0.191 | 3.22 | 3.45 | 3.34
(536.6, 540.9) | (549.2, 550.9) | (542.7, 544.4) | 0.086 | 3.43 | 3.23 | 3.34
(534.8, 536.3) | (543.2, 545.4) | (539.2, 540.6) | 0.035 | 3.26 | 3.32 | 3.29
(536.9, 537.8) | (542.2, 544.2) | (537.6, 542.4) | 0.137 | 3.65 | 3.12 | 3.41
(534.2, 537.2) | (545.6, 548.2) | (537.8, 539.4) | -0.100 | 3.28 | 3.49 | 3.33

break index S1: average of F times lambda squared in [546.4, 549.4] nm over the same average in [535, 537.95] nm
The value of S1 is 1.1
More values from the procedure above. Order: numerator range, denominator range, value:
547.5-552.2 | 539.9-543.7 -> 1.13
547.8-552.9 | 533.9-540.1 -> 1.06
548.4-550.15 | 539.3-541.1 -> 1.12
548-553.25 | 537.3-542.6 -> 1.06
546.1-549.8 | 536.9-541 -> 1.07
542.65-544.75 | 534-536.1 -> 1.00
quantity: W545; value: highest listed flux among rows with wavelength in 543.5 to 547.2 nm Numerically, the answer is 3.549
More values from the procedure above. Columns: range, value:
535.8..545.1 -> 4.544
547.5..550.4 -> 3.958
